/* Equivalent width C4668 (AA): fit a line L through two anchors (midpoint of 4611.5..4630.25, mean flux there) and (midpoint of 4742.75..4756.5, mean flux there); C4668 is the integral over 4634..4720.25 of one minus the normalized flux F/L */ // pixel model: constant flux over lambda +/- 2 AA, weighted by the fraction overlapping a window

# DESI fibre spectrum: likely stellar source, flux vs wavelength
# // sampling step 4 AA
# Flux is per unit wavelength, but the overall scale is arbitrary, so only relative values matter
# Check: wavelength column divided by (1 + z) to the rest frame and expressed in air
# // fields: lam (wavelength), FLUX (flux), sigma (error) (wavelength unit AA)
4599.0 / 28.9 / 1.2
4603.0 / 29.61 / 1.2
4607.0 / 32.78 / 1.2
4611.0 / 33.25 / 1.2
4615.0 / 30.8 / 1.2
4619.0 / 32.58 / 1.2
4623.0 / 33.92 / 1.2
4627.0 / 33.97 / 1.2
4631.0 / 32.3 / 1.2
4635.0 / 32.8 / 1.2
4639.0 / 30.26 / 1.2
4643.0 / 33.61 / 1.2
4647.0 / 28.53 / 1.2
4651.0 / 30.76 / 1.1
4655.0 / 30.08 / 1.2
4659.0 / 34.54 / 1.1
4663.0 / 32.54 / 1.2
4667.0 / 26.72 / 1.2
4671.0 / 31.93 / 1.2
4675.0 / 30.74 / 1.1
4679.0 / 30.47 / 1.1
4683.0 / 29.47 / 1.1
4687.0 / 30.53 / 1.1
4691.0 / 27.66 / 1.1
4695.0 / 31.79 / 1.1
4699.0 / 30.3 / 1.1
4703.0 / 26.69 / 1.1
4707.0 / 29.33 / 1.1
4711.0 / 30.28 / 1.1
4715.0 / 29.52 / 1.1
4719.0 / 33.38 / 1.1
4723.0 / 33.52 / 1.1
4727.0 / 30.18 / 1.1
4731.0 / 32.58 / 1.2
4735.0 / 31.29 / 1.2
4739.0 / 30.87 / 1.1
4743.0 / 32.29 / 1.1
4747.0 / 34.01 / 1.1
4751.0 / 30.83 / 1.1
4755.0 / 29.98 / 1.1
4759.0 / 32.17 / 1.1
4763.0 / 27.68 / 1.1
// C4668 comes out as 4.99 AA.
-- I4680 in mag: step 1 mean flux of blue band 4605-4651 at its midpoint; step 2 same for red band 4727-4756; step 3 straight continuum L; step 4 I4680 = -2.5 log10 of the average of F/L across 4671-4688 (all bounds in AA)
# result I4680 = 0.05 mag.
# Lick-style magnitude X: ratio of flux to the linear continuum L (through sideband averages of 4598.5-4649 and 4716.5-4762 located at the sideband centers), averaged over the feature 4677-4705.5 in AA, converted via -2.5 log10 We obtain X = 0.08 mag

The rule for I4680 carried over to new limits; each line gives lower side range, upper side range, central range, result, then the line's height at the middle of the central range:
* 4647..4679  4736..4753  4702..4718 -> 0.076 mag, 31.5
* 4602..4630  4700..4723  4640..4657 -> 0.035 mag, 31.7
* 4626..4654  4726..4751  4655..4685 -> 0.029 mag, 31.7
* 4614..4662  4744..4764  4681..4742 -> 0.034 mag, 31.5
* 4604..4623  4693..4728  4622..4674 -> 0.004 mag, 31.7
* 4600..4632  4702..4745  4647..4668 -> 0.031 mag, 31.8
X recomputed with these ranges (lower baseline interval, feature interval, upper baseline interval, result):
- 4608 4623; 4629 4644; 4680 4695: -0.02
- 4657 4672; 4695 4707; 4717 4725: 0.12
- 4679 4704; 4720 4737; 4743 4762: -0.04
